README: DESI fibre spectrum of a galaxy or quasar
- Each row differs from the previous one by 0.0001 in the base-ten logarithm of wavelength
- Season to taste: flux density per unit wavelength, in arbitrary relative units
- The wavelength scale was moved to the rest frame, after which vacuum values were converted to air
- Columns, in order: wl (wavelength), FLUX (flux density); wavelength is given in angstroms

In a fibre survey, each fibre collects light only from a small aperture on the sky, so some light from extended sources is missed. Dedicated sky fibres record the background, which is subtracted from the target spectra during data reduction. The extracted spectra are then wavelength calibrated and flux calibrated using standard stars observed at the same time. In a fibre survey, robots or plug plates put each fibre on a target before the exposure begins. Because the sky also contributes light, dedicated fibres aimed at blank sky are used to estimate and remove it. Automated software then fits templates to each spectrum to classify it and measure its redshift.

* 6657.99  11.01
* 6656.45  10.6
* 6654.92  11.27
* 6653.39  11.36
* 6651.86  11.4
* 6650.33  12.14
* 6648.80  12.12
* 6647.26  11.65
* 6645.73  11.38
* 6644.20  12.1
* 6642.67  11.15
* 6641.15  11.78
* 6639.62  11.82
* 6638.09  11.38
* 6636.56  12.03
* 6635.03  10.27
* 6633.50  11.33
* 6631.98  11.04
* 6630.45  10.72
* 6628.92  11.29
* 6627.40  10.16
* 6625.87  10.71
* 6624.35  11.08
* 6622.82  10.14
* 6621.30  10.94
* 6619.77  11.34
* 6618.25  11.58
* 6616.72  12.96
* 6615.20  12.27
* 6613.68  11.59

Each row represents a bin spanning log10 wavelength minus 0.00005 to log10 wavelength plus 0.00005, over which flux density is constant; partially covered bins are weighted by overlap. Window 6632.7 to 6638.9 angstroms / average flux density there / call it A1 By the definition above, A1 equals 11.3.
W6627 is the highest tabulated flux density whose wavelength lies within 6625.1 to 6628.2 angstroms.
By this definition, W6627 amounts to 10.71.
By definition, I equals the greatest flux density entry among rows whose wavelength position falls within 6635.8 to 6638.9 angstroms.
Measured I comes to 12.03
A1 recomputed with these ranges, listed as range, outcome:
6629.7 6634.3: 11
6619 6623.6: 10.8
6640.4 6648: 11.6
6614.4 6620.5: 12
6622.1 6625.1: 10.6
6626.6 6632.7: 10.8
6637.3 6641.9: 11.7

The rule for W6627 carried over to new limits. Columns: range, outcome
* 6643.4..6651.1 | 12.14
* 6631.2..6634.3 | 11.33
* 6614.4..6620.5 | 12.96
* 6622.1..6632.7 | 11.29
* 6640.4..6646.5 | 12.1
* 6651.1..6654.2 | 11.4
